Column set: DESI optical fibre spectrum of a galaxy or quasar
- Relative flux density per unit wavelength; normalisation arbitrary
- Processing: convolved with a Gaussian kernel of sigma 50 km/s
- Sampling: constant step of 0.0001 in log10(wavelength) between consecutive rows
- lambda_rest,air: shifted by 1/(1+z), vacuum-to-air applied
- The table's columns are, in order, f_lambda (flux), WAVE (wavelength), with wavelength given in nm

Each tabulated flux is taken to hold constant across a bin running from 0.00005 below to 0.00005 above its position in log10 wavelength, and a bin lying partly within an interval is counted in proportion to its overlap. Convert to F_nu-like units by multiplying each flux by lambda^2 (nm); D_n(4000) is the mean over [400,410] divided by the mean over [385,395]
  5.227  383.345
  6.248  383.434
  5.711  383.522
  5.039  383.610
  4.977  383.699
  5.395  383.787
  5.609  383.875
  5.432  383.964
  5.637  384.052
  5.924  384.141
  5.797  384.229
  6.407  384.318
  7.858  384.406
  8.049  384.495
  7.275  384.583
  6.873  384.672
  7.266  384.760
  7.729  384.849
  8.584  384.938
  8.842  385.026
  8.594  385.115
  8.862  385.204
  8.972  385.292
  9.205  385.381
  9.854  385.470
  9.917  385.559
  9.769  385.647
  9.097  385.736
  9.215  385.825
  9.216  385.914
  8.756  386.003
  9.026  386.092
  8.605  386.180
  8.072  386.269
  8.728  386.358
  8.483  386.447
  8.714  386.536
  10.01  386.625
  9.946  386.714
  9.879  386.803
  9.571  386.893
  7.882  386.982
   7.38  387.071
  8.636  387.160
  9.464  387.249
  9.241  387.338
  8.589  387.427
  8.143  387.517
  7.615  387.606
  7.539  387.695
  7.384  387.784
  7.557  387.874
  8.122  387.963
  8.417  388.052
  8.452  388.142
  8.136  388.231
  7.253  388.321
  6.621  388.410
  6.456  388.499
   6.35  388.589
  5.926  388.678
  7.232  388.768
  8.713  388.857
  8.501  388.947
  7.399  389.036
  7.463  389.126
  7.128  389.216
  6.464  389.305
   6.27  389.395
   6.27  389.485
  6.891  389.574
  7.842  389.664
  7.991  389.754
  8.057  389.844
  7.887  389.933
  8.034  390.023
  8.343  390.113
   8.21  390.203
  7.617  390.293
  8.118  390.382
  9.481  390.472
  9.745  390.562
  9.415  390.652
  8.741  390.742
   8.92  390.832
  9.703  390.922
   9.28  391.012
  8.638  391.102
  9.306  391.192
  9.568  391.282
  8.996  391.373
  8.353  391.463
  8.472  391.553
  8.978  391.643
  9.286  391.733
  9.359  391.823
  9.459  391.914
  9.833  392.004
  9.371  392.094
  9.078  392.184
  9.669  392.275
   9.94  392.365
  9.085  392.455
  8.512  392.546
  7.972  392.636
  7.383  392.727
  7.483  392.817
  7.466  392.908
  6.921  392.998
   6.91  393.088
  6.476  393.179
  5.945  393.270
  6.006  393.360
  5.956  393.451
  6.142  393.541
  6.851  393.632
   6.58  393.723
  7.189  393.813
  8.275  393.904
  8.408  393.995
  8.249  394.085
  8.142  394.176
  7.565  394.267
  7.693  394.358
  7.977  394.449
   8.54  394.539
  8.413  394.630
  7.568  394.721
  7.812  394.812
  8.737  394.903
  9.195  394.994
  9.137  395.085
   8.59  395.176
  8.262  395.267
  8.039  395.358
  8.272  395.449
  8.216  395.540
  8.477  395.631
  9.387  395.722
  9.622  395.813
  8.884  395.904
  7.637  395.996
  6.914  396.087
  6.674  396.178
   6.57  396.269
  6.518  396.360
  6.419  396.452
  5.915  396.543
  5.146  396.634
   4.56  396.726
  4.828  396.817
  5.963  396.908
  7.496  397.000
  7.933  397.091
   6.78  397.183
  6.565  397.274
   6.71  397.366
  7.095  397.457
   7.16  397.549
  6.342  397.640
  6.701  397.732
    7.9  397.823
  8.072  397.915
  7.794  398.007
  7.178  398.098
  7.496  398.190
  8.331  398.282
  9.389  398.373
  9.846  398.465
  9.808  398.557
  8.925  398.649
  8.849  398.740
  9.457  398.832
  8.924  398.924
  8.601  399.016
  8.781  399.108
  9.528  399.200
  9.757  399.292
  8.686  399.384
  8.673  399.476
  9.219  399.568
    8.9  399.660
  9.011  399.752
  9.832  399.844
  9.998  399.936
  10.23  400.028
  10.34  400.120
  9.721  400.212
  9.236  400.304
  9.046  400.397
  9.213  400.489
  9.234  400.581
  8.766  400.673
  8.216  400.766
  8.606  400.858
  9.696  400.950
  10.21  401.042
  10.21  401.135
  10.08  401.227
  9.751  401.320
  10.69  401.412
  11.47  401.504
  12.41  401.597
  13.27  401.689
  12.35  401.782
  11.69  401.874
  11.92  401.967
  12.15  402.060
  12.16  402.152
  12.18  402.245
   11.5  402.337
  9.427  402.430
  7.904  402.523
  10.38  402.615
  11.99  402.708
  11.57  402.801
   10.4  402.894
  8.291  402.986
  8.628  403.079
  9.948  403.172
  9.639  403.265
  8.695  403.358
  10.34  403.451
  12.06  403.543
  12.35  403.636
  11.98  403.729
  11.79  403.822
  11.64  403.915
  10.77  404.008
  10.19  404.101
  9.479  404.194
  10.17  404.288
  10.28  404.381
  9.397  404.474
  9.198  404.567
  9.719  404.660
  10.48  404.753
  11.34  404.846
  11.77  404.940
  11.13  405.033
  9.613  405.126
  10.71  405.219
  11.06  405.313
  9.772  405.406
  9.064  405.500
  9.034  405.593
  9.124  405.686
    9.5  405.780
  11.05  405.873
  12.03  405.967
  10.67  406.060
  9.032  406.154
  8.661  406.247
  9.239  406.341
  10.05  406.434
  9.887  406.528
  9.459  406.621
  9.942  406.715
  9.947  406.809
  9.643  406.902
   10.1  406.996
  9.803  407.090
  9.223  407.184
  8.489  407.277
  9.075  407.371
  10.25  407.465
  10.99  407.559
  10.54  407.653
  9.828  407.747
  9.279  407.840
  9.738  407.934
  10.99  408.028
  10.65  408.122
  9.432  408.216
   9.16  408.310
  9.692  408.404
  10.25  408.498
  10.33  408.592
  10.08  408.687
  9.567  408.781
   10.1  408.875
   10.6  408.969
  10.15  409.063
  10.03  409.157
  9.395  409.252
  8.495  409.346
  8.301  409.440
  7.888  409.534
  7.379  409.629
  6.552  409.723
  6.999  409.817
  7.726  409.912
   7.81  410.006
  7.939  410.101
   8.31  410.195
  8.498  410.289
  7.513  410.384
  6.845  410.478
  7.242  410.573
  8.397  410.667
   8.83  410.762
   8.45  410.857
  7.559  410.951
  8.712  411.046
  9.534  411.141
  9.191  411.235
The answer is 1.31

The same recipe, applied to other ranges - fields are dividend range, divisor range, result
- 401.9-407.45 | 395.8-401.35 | 1.28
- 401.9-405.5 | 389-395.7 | 1.37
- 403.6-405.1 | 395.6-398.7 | 1.50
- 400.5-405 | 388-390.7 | 1.47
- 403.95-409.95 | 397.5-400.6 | 1.15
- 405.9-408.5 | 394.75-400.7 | 1.26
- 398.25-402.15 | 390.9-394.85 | 1.26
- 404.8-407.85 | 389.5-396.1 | 1.29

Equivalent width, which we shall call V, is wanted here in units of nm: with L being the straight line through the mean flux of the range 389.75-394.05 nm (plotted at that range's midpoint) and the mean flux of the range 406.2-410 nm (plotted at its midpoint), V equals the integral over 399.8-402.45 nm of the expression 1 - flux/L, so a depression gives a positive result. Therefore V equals -0.457 nm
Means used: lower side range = 8.28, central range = 10.5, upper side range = 9.43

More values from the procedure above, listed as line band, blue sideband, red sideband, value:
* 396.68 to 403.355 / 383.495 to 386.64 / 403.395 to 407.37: 0.263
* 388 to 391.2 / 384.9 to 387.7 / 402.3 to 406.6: 0.435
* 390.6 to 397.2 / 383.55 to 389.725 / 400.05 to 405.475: 0.750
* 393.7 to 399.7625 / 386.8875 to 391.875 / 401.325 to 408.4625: 0.837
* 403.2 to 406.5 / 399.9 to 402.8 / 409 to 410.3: -0.264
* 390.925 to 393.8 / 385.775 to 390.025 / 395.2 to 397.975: -0.217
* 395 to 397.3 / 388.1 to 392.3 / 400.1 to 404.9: 0.478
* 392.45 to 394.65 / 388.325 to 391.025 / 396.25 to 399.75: 0.105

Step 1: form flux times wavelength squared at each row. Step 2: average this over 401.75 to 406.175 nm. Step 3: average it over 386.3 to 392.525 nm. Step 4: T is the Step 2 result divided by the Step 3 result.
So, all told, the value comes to 1.35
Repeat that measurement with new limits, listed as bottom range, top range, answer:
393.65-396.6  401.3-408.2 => 1.38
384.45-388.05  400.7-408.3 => 1.31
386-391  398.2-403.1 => 1.30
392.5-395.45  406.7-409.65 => 1.36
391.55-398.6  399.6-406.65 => 1.38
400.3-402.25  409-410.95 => 0.80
